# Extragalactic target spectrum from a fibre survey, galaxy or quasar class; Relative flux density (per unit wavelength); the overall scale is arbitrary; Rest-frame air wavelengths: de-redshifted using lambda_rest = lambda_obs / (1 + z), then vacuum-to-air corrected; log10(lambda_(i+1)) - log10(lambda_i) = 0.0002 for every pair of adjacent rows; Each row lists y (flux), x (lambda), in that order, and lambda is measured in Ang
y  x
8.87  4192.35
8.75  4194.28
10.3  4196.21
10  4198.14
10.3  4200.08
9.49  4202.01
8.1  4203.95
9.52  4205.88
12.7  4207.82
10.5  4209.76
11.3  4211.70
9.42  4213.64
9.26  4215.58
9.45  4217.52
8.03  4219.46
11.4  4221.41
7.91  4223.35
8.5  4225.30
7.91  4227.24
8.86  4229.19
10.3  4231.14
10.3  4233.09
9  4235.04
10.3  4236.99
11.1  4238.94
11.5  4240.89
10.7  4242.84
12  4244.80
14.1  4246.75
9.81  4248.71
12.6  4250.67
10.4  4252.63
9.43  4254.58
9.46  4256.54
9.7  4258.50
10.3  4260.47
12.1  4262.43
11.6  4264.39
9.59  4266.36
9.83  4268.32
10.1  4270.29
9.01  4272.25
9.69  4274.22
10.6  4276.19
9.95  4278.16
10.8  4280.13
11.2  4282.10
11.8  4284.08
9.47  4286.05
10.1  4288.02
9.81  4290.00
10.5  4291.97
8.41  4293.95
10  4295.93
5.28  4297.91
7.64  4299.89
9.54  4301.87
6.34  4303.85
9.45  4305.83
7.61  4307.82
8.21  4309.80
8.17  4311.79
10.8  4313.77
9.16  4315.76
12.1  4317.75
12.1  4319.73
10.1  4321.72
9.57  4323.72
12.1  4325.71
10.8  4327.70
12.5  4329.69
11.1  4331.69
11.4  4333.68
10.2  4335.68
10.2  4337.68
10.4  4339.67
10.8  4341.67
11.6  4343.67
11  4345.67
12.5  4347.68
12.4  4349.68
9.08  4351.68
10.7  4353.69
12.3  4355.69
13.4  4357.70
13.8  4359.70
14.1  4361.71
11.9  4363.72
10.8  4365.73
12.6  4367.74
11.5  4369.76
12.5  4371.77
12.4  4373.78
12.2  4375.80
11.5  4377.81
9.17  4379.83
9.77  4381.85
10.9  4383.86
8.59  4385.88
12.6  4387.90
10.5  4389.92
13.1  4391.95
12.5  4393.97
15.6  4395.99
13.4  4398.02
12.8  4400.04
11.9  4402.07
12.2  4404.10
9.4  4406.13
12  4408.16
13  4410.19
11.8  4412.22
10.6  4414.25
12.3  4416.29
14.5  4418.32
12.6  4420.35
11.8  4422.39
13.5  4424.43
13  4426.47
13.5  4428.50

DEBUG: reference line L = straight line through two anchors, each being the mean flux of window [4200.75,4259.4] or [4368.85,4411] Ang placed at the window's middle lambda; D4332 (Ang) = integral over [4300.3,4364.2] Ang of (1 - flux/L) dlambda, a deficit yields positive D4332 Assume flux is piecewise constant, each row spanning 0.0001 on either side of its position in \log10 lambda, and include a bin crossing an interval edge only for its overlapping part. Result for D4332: 2.5 Ang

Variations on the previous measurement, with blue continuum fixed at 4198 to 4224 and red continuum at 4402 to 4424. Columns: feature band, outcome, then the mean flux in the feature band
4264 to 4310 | 5.3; 9.43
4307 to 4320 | 1.6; 9.64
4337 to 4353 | 0.4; 11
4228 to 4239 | 0.3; 9.84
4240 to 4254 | -1.8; 11.5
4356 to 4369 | -1.4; 12.7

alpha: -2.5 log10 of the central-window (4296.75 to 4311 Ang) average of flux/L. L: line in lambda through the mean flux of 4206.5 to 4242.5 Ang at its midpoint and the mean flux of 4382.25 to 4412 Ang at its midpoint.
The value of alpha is 0.36 mag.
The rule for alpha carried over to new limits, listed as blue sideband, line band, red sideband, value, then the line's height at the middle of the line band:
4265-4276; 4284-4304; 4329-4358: 0.14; 10.2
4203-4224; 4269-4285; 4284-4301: -0.13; 9.23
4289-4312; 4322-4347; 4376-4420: -0.14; 9.61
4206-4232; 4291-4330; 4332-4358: 0.14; 10.8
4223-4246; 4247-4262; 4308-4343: -0.04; 10.1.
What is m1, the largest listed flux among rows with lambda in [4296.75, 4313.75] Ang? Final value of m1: 9.54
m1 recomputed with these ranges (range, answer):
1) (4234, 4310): 14.1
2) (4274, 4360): 13.8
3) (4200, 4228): 12.7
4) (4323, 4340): 12.5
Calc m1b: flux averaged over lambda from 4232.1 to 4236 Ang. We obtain 9.65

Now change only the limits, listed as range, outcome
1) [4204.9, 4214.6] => 10.7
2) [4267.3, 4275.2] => 9.66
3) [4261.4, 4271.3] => 10.6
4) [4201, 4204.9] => 8.82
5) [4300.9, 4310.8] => 8.22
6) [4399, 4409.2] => 11.7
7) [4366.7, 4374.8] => 12.2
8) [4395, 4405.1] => 13.2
